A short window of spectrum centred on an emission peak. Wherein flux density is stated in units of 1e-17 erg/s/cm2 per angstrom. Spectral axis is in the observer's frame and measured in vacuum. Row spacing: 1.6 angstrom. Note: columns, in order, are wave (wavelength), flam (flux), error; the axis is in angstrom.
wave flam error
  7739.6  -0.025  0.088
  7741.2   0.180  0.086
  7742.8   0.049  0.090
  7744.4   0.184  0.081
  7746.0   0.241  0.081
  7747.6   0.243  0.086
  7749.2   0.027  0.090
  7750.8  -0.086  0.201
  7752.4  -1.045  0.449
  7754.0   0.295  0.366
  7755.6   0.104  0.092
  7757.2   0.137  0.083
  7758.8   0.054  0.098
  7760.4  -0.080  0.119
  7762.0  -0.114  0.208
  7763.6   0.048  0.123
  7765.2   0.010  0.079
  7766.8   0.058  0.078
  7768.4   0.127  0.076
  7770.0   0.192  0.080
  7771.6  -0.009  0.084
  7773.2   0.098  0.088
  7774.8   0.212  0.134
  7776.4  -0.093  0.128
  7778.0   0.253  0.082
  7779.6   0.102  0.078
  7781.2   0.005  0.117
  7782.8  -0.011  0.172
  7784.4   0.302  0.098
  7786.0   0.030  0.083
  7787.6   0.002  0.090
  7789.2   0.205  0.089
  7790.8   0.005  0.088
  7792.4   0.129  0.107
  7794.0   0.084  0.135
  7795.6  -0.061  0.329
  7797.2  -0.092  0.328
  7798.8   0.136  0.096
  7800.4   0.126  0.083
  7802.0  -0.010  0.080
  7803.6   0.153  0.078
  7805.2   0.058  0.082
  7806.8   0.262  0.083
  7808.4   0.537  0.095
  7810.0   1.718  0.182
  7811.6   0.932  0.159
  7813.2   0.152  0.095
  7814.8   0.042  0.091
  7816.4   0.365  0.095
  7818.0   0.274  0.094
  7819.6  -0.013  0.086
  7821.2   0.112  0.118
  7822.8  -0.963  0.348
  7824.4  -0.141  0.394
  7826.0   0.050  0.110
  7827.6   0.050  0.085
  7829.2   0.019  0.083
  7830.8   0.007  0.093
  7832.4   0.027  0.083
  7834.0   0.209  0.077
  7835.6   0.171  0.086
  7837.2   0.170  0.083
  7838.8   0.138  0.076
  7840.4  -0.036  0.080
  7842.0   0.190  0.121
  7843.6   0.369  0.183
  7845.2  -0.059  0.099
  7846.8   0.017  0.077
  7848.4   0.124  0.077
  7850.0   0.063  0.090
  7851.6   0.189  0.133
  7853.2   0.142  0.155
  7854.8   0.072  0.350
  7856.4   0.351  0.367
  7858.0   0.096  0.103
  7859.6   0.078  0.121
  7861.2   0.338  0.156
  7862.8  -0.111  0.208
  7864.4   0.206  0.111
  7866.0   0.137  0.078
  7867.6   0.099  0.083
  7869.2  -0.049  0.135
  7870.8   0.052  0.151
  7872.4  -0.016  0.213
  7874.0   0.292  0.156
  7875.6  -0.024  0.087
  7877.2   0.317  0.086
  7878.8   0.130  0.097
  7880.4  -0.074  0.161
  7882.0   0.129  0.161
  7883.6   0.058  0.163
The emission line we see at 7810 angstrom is H-alpha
